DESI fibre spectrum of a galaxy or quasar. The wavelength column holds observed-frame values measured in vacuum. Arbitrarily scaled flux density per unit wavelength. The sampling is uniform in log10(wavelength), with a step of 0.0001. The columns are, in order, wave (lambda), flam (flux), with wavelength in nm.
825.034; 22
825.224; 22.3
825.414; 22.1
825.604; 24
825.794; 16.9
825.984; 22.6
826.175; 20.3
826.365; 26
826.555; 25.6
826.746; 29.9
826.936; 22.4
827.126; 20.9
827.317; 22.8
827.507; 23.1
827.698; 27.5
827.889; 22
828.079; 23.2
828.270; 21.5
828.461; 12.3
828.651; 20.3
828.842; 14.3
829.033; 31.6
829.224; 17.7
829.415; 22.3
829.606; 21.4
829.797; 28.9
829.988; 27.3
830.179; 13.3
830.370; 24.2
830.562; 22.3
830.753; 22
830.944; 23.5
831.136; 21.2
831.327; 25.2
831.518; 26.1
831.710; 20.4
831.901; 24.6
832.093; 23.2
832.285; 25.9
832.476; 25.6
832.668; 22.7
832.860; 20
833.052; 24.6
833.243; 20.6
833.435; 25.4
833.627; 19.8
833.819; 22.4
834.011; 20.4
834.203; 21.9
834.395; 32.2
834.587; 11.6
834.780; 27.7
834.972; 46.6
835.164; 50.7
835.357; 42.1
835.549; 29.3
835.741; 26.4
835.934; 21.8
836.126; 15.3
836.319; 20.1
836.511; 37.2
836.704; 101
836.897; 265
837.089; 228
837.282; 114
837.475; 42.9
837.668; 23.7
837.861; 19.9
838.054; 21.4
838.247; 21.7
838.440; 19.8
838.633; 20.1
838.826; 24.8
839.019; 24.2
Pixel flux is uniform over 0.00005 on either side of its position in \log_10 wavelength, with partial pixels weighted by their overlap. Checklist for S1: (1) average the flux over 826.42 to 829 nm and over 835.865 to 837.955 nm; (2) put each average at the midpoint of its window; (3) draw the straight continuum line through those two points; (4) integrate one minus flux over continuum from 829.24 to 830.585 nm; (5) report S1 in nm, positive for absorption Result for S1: 0.51 nm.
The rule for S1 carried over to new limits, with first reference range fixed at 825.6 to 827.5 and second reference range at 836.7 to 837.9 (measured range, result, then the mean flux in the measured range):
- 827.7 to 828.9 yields 0.57 nm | 19.7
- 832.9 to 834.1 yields 0.89 nm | 22.1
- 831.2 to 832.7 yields 0.99 nm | 24.2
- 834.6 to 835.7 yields 0.70 nm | 36.5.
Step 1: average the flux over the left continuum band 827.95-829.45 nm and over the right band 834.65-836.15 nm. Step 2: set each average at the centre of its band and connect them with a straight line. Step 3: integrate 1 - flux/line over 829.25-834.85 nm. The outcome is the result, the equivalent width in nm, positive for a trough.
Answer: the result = 0.716 nm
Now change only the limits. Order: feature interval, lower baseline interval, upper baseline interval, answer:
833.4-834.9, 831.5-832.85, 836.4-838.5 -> 0.74 nm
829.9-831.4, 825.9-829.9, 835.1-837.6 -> 0.66 nm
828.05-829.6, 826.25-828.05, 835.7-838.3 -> 0.57 nm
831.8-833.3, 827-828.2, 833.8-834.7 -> -0.09 nm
